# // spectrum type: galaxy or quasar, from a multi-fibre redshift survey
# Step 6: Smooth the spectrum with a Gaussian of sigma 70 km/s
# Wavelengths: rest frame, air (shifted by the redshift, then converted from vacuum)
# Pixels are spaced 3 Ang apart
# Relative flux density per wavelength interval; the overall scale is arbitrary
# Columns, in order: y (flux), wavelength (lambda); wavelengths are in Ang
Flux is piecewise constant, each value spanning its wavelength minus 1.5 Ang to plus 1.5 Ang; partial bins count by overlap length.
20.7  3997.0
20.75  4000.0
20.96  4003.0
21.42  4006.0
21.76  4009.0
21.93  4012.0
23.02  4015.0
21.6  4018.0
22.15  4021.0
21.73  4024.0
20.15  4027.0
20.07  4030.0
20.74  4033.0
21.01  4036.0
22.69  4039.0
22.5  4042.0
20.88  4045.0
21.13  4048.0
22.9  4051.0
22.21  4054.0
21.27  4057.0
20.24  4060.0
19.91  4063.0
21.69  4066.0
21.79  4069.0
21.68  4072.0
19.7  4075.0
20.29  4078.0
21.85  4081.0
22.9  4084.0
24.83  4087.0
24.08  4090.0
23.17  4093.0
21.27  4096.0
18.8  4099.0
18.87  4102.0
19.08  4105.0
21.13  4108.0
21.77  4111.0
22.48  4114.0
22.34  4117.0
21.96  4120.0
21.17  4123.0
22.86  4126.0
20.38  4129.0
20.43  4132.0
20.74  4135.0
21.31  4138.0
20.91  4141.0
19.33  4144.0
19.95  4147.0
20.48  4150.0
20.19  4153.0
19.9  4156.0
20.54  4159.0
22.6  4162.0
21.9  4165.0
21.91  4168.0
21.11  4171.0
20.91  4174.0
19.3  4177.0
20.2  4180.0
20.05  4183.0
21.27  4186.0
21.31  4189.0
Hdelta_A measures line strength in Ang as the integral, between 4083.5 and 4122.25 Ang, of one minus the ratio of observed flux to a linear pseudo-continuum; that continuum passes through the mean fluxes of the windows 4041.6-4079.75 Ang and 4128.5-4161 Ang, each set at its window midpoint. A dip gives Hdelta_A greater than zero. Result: -1.7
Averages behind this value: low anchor 21.2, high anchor 20.4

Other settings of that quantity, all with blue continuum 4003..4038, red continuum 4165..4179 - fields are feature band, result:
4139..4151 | 0.45 Ang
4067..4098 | -1.30 Ang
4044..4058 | -0.27 Ang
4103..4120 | -0.19 Ang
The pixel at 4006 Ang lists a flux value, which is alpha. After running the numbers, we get 21.42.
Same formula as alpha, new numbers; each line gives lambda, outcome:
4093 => 23.17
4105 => 19.08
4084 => 22.9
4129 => 20.38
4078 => 20.29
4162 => 22.6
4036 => 21.01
